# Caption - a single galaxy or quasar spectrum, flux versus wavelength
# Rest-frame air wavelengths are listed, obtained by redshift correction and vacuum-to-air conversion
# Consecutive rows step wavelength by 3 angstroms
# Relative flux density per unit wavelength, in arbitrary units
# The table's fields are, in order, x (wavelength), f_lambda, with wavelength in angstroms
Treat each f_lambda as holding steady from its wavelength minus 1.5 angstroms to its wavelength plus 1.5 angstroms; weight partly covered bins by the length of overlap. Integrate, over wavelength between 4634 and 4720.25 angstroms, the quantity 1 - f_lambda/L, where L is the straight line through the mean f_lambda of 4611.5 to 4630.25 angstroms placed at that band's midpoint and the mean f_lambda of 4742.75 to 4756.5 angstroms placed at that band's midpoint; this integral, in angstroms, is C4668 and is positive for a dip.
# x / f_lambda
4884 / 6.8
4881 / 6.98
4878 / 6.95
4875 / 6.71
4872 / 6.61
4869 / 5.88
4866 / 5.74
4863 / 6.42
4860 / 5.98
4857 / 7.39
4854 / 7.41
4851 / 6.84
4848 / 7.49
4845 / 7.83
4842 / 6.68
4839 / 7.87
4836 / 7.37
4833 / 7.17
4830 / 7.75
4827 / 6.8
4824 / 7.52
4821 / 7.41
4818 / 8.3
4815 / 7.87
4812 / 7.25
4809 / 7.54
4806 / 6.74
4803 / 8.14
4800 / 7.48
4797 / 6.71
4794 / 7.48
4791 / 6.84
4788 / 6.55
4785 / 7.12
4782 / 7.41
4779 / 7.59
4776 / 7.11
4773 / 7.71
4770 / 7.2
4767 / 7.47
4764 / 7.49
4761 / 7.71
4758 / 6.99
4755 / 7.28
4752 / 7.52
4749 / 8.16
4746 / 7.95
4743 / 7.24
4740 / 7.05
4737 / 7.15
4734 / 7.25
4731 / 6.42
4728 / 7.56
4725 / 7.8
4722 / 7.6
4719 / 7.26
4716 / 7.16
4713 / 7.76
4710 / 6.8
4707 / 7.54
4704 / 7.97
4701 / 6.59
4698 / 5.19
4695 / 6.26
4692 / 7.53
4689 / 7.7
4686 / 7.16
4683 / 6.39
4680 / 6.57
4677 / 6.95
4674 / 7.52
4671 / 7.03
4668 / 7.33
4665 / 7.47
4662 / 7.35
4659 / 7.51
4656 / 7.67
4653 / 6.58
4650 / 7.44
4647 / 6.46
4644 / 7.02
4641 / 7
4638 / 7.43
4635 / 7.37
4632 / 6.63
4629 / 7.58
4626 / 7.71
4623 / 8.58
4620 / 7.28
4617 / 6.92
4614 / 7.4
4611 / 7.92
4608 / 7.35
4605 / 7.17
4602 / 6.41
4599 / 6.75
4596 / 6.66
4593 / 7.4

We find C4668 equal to 5.93 angstroms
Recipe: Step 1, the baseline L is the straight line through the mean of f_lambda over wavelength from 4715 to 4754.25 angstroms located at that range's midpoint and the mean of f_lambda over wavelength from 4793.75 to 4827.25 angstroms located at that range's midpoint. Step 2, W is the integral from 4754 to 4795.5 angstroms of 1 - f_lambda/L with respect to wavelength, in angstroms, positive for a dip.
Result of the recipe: 0.8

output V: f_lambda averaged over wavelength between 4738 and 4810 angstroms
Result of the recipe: 7.35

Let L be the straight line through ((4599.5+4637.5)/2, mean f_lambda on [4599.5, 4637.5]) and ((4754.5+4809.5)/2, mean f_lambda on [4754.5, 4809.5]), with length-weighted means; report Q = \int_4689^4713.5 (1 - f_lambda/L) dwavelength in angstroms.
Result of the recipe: 1.2 angstroms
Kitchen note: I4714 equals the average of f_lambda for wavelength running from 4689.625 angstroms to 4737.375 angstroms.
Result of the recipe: 7.12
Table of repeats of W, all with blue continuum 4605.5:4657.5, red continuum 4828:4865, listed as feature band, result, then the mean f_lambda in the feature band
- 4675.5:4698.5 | 1.5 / 6.79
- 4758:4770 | -0.4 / 7.44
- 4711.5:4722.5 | -0.3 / 7.43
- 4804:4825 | -1.0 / 7.53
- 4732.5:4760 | -0.7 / 7.4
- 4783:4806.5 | 0.1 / 7.16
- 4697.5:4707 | 0.5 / 6.88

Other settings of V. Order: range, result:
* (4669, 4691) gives 7.06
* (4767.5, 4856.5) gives 7.35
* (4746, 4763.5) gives 7.57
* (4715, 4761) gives 7.37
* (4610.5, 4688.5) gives 7.24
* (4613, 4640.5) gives 7.42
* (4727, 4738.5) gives 7.07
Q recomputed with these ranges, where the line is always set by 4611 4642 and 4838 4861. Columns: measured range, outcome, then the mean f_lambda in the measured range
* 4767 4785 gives -0.28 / 7.39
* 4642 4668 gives 0.71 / 7.19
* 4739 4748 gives -0.21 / 7.48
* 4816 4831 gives -0.70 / 7.56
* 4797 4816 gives -0.50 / 7.43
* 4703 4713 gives -0.16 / 7.46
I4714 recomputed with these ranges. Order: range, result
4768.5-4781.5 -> 7.4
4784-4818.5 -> 7.31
